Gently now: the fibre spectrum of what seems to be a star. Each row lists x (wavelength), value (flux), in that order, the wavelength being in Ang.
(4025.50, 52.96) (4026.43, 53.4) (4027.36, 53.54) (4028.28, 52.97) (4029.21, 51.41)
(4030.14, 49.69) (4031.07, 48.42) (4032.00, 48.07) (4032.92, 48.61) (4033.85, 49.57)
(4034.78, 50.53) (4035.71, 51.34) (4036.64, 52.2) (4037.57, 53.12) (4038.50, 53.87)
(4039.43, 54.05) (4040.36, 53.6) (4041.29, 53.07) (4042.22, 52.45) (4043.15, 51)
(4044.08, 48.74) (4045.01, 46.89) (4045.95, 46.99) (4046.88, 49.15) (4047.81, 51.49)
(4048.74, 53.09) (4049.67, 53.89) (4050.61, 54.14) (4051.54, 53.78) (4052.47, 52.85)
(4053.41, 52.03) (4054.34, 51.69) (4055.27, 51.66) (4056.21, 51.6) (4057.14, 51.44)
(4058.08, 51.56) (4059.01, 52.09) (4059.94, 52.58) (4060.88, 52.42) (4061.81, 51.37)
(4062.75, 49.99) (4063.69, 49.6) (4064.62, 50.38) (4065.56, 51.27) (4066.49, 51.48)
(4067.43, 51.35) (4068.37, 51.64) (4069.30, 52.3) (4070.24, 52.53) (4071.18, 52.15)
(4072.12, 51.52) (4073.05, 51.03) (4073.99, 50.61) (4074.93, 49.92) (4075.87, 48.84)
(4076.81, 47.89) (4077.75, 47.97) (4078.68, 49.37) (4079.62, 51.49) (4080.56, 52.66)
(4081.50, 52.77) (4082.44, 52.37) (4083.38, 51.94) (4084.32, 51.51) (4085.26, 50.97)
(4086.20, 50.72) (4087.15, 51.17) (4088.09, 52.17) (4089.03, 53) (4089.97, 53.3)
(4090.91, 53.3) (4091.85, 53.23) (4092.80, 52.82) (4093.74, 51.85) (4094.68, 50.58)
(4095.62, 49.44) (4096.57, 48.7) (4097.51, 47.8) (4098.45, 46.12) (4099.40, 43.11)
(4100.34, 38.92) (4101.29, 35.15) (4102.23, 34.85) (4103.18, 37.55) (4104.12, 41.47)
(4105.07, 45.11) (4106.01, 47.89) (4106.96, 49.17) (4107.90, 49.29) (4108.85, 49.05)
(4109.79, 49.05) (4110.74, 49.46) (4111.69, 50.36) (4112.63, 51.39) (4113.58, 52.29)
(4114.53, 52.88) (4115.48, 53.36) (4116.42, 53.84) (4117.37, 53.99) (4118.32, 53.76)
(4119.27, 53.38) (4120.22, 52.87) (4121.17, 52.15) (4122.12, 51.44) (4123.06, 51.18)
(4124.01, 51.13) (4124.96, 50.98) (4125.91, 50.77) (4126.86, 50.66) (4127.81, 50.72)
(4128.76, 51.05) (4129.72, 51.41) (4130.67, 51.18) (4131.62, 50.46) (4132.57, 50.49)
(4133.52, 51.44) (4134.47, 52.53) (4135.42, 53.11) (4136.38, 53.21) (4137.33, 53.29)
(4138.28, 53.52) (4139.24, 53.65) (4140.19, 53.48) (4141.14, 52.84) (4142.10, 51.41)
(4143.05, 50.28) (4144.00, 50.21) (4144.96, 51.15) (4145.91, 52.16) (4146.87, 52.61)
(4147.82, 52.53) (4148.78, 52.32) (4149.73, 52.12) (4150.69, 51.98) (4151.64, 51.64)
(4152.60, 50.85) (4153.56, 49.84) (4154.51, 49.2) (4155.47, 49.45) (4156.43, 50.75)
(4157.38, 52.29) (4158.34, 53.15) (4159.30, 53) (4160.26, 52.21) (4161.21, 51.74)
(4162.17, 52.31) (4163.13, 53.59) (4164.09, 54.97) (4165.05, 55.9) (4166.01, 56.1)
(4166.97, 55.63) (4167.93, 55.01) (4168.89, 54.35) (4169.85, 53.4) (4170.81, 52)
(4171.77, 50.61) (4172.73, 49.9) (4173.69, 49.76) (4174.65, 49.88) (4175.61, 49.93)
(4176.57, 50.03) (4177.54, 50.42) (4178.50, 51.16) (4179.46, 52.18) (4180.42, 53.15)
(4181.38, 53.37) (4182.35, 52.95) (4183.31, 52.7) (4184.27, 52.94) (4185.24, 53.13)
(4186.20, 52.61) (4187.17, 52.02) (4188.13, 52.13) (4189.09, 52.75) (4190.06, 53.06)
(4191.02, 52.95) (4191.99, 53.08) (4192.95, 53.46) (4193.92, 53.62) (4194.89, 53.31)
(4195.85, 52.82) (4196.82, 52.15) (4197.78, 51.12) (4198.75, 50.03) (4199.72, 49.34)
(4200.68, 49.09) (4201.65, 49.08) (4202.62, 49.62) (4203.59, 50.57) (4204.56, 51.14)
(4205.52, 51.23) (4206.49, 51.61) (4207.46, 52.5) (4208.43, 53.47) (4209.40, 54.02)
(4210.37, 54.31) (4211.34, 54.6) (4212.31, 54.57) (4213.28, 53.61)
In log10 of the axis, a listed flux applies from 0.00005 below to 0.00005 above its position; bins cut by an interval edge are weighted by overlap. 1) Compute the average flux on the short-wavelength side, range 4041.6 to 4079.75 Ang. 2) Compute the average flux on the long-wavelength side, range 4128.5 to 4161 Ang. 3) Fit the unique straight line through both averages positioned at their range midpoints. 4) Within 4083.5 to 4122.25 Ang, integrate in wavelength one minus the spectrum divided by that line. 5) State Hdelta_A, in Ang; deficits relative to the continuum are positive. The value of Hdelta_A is 1.7 Ang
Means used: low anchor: 51.1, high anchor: 51.8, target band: 49.2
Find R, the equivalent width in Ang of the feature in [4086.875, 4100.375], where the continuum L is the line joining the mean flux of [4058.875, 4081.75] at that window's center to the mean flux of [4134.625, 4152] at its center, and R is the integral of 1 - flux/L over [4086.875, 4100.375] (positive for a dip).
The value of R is 0.4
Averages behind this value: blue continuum 51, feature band 50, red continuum 52.3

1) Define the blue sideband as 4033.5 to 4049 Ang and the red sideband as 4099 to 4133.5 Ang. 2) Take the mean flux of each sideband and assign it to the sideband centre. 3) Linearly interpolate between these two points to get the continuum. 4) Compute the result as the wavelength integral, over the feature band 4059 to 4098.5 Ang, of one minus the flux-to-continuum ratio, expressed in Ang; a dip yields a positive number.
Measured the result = -0.79 Ang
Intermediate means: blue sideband 51.2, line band 51.1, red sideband 49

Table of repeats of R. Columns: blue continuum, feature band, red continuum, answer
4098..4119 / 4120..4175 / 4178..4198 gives -2.3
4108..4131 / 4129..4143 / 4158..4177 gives -0.1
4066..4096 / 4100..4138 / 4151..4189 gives 1.6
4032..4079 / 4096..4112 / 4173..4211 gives 2.1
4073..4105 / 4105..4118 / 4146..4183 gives -0.3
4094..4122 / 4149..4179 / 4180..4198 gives -0.4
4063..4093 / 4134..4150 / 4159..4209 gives -0.2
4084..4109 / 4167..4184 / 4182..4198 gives 0.0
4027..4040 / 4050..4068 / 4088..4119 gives -0.5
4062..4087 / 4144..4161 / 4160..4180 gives 0.2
